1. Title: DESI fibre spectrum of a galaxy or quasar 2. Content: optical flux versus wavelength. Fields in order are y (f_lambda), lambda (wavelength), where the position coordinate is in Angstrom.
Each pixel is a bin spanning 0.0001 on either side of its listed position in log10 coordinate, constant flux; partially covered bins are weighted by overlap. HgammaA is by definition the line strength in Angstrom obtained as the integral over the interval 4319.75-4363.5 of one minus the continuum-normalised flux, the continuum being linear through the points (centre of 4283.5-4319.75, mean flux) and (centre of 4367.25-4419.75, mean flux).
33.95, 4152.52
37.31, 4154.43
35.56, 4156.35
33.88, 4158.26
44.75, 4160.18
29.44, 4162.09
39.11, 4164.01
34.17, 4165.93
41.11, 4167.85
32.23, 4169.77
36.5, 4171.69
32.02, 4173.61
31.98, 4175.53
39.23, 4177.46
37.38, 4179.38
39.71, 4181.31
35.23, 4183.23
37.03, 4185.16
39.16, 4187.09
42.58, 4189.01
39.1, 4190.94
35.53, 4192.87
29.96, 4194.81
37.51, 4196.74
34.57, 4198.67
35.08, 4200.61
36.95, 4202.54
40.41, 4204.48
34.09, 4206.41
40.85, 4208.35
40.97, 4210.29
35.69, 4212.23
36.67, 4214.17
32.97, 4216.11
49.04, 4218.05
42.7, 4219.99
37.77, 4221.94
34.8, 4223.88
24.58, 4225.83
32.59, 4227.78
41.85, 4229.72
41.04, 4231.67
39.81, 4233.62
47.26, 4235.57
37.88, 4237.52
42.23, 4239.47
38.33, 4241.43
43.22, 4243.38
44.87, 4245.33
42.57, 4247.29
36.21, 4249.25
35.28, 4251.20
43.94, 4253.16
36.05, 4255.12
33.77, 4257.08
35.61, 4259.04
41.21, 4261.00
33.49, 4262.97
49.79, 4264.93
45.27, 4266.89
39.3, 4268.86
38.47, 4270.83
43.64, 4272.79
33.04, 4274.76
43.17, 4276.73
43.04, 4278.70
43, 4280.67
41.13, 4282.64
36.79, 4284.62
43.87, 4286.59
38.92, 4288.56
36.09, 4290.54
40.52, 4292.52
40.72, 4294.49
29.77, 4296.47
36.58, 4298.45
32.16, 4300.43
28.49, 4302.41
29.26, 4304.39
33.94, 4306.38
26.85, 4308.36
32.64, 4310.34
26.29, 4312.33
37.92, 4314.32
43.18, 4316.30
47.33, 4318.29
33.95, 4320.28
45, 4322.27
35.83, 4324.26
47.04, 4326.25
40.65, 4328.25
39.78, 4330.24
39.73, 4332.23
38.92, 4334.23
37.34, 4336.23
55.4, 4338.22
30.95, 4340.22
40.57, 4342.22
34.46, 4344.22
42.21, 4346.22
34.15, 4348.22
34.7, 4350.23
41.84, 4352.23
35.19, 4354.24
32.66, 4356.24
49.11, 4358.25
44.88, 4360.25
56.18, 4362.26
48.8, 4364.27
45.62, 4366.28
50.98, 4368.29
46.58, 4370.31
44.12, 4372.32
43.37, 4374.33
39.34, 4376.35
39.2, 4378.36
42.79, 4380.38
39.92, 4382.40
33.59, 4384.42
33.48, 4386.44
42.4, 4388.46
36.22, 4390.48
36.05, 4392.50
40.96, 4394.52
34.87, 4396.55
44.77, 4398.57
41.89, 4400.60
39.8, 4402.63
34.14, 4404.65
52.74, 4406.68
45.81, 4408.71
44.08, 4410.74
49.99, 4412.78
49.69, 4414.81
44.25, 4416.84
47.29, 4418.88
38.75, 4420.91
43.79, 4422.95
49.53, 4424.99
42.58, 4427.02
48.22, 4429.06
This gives -2.4 Angstrom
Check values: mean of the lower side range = 35.6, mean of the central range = 40.6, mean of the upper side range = 42.2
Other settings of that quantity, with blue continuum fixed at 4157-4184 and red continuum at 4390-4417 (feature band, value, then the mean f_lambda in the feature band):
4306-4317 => 1.9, 33.2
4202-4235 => -0.4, 37.9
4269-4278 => -0.1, 39.7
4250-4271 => -0.3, 39.3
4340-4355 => 1.5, 37.1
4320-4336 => 0.1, 40.2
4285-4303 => 1.4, 36.5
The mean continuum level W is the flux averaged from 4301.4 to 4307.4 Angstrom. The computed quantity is 30.5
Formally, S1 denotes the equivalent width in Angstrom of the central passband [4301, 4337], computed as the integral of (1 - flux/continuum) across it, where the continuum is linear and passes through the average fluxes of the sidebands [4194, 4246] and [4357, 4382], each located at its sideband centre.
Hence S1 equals 5.3 Angstrom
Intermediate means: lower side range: 38.3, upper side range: 45.6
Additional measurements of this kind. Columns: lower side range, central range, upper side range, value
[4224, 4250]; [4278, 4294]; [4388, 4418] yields -0.1 Angstrom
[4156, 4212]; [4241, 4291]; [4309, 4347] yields -2.4 Angstrom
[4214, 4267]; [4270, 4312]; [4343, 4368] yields 4.0 Angstrom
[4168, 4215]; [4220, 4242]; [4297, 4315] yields -2.1 Angstrom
